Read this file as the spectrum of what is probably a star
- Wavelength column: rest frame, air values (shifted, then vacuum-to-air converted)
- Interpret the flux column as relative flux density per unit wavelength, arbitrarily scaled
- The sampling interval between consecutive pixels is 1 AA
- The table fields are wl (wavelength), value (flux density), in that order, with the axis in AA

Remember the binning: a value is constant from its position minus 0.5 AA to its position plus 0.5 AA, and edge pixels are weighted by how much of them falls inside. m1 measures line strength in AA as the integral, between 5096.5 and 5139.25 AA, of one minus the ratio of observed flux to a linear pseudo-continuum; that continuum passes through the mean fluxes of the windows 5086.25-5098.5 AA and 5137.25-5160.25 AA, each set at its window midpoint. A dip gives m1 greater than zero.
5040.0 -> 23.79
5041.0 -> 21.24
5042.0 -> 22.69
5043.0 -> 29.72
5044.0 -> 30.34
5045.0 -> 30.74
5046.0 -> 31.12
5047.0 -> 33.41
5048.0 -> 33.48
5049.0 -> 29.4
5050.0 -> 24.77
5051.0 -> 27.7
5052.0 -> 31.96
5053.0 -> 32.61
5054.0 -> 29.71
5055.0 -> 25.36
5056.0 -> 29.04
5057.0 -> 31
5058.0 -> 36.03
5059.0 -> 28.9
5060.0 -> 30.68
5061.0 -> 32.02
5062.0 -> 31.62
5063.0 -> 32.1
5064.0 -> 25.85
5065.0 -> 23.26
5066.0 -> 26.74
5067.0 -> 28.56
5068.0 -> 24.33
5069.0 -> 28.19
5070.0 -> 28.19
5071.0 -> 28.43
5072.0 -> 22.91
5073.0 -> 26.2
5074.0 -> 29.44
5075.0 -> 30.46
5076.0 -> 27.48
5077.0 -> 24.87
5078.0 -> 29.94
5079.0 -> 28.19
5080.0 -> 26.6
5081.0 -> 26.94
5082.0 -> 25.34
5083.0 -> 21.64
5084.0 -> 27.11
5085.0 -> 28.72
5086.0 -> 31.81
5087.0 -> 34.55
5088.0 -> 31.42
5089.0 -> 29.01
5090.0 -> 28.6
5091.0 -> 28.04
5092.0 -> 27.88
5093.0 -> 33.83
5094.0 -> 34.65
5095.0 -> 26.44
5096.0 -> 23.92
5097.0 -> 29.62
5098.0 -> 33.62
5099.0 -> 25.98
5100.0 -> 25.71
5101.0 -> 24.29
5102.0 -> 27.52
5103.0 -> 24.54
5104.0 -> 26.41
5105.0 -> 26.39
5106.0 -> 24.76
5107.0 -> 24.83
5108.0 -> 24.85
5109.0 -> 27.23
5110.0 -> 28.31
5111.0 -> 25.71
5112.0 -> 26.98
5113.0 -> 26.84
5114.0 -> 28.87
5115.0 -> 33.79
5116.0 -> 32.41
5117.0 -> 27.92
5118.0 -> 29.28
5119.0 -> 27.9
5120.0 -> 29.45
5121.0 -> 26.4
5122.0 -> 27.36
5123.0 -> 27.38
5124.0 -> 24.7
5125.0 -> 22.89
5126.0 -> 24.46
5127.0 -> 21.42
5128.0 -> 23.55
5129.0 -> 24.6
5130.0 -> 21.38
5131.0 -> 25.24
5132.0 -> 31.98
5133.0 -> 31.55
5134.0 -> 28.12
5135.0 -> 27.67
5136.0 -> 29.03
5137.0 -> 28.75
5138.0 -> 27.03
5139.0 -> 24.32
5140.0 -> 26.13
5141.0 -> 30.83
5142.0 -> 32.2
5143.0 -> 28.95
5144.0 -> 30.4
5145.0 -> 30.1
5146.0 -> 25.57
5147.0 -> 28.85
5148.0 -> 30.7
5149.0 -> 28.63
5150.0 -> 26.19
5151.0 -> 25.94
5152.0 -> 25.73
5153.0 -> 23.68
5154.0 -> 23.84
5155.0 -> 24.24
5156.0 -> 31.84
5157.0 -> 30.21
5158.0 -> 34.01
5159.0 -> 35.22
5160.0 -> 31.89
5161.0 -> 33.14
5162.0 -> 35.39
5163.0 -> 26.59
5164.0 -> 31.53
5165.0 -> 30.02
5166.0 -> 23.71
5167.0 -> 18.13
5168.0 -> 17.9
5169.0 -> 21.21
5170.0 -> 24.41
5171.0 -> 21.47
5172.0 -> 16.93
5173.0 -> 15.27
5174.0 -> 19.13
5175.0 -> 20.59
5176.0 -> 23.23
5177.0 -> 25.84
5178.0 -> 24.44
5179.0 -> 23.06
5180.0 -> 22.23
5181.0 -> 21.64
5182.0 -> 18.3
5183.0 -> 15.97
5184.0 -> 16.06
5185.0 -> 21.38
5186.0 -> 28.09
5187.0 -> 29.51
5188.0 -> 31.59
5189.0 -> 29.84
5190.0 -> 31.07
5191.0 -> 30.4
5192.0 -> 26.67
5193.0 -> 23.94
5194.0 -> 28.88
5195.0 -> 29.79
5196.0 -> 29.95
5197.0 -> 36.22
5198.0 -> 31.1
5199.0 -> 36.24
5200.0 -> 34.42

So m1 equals 3.5 AA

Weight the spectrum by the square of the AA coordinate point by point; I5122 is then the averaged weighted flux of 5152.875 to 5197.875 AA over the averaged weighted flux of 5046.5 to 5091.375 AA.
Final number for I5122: 0.9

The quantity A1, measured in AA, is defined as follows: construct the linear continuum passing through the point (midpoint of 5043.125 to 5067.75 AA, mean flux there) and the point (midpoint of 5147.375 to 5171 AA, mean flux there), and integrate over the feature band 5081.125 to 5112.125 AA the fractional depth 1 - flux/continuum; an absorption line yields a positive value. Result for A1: 1.2 AA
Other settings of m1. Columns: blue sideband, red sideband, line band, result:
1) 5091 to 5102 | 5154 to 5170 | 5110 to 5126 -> 0.3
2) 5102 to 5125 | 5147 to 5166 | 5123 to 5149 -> 1.0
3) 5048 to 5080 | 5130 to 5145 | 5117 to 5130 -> 1.3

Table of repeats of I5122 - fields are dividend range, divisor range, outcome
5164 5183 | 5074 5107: 0.80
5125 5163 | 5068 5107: 1.03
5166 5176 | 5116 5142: 0.75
